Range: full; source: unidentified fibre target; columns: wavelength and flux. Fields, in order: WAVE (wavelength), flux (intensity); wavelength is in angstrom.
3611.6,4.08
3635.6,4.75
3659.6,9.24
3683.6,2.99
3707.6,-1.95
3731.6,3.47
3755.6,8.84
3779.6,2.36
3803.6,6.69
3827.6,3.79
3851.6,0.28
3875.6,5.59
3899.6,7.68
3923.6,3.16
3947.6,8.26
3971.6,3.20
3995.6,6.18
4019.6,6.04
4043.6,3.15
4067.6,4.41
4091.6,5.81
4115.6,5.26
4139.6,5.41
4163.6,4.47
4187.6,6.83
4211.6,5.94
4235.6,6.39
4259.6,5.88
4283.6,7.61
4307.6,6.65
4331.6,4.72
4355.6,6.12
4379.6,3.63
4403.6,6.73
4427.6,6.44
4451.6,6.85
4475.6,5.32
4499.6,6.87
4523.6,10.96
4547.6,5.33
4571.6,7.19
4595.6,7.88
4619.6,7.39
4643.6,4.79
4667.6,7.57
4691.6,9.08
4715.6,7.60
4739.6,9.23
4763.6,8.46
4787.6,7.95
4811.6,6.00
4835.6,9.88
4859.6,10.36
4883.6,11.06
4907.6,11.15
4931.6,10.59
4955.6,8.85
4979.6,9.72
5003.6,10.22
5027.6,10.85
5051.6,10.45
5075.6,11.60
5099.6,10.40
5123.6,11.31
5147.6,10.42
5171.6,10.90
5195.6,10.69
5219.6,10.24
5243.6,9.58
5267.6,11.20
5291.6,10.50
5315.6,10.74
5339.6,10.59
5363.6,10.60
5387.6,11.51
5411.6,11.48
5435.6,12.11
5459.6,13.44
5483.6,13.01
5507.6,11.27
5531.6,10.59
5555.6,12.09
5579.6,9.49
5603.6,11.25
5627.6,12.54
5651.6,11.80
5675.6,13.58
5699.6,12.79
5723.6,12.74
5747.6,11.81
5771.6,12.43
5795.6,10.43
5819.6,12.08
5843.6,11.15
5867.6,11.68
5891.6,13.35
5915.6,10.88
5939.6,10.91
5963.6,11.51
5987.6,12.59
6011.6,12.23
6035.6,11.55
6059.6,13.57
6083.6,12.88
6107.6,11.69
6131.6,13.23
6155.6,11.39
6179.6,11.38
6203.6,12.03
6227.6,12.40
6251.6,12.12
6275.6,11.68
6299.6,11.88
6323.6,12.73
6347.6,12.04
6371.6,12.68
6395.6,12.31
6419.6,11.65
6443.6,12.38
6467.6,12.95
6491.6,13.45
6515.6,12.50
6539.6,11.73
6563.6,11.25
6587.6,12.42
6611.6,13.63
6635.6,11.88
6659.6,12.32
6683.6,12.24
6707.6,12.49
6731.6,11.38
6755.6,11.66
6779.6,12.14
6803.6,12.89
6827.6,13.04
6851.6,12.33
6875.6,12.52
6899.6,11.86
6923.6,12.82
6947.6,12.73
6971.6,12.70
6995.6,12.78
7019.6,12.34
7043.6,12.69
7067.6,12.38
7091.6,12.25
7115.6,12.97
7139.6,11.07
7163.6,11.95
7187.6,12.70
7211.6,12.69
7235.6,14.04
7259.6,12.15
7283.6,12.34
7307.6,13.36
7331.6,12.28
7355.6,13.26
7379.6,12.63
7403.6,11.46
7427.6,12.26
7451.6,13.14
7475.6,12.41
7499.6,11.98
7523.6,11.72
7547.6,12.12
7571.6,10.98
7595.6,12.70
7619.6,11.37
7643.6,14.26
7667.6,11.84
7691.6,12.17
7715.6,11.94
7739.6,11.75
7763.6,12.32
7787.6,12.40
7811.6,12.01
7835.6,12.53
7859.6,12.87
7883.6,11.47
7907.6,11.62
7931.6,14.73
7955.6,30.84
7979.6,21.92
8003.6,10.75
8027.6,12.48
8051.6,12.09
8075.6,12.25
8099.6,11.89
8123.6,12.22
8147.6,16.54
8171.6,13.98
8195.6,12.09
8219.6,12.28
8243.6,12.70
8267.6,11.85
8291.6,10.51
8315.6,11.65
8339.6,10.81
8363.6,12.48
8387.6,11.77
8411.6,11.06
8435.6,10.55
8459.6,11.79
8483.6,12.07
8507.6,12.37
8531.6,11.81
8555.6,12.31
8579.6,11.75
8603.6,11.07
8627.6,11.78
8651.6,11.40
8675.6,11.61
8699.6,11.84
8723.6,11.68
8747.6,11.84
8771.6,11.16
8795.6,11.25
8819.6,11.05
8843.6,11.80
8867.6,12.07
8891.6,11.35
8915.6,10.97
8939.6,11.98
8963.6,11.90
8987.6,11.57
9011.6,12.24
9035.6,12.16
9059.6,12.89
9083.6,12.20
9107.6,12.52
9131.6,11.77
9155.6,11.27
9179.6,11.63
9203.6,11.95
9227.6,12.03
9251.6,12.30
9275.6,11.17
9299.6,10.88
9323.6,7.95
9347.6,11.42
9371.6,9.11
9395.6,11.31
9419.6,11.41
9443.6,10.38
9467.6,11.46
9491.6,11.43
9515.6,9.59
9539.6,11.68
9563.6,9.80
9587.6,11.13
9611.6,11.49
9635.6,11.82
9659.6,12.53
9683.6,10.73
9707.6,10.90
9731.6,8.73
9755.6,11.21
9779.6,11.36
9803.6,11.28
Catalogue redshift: 0.21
